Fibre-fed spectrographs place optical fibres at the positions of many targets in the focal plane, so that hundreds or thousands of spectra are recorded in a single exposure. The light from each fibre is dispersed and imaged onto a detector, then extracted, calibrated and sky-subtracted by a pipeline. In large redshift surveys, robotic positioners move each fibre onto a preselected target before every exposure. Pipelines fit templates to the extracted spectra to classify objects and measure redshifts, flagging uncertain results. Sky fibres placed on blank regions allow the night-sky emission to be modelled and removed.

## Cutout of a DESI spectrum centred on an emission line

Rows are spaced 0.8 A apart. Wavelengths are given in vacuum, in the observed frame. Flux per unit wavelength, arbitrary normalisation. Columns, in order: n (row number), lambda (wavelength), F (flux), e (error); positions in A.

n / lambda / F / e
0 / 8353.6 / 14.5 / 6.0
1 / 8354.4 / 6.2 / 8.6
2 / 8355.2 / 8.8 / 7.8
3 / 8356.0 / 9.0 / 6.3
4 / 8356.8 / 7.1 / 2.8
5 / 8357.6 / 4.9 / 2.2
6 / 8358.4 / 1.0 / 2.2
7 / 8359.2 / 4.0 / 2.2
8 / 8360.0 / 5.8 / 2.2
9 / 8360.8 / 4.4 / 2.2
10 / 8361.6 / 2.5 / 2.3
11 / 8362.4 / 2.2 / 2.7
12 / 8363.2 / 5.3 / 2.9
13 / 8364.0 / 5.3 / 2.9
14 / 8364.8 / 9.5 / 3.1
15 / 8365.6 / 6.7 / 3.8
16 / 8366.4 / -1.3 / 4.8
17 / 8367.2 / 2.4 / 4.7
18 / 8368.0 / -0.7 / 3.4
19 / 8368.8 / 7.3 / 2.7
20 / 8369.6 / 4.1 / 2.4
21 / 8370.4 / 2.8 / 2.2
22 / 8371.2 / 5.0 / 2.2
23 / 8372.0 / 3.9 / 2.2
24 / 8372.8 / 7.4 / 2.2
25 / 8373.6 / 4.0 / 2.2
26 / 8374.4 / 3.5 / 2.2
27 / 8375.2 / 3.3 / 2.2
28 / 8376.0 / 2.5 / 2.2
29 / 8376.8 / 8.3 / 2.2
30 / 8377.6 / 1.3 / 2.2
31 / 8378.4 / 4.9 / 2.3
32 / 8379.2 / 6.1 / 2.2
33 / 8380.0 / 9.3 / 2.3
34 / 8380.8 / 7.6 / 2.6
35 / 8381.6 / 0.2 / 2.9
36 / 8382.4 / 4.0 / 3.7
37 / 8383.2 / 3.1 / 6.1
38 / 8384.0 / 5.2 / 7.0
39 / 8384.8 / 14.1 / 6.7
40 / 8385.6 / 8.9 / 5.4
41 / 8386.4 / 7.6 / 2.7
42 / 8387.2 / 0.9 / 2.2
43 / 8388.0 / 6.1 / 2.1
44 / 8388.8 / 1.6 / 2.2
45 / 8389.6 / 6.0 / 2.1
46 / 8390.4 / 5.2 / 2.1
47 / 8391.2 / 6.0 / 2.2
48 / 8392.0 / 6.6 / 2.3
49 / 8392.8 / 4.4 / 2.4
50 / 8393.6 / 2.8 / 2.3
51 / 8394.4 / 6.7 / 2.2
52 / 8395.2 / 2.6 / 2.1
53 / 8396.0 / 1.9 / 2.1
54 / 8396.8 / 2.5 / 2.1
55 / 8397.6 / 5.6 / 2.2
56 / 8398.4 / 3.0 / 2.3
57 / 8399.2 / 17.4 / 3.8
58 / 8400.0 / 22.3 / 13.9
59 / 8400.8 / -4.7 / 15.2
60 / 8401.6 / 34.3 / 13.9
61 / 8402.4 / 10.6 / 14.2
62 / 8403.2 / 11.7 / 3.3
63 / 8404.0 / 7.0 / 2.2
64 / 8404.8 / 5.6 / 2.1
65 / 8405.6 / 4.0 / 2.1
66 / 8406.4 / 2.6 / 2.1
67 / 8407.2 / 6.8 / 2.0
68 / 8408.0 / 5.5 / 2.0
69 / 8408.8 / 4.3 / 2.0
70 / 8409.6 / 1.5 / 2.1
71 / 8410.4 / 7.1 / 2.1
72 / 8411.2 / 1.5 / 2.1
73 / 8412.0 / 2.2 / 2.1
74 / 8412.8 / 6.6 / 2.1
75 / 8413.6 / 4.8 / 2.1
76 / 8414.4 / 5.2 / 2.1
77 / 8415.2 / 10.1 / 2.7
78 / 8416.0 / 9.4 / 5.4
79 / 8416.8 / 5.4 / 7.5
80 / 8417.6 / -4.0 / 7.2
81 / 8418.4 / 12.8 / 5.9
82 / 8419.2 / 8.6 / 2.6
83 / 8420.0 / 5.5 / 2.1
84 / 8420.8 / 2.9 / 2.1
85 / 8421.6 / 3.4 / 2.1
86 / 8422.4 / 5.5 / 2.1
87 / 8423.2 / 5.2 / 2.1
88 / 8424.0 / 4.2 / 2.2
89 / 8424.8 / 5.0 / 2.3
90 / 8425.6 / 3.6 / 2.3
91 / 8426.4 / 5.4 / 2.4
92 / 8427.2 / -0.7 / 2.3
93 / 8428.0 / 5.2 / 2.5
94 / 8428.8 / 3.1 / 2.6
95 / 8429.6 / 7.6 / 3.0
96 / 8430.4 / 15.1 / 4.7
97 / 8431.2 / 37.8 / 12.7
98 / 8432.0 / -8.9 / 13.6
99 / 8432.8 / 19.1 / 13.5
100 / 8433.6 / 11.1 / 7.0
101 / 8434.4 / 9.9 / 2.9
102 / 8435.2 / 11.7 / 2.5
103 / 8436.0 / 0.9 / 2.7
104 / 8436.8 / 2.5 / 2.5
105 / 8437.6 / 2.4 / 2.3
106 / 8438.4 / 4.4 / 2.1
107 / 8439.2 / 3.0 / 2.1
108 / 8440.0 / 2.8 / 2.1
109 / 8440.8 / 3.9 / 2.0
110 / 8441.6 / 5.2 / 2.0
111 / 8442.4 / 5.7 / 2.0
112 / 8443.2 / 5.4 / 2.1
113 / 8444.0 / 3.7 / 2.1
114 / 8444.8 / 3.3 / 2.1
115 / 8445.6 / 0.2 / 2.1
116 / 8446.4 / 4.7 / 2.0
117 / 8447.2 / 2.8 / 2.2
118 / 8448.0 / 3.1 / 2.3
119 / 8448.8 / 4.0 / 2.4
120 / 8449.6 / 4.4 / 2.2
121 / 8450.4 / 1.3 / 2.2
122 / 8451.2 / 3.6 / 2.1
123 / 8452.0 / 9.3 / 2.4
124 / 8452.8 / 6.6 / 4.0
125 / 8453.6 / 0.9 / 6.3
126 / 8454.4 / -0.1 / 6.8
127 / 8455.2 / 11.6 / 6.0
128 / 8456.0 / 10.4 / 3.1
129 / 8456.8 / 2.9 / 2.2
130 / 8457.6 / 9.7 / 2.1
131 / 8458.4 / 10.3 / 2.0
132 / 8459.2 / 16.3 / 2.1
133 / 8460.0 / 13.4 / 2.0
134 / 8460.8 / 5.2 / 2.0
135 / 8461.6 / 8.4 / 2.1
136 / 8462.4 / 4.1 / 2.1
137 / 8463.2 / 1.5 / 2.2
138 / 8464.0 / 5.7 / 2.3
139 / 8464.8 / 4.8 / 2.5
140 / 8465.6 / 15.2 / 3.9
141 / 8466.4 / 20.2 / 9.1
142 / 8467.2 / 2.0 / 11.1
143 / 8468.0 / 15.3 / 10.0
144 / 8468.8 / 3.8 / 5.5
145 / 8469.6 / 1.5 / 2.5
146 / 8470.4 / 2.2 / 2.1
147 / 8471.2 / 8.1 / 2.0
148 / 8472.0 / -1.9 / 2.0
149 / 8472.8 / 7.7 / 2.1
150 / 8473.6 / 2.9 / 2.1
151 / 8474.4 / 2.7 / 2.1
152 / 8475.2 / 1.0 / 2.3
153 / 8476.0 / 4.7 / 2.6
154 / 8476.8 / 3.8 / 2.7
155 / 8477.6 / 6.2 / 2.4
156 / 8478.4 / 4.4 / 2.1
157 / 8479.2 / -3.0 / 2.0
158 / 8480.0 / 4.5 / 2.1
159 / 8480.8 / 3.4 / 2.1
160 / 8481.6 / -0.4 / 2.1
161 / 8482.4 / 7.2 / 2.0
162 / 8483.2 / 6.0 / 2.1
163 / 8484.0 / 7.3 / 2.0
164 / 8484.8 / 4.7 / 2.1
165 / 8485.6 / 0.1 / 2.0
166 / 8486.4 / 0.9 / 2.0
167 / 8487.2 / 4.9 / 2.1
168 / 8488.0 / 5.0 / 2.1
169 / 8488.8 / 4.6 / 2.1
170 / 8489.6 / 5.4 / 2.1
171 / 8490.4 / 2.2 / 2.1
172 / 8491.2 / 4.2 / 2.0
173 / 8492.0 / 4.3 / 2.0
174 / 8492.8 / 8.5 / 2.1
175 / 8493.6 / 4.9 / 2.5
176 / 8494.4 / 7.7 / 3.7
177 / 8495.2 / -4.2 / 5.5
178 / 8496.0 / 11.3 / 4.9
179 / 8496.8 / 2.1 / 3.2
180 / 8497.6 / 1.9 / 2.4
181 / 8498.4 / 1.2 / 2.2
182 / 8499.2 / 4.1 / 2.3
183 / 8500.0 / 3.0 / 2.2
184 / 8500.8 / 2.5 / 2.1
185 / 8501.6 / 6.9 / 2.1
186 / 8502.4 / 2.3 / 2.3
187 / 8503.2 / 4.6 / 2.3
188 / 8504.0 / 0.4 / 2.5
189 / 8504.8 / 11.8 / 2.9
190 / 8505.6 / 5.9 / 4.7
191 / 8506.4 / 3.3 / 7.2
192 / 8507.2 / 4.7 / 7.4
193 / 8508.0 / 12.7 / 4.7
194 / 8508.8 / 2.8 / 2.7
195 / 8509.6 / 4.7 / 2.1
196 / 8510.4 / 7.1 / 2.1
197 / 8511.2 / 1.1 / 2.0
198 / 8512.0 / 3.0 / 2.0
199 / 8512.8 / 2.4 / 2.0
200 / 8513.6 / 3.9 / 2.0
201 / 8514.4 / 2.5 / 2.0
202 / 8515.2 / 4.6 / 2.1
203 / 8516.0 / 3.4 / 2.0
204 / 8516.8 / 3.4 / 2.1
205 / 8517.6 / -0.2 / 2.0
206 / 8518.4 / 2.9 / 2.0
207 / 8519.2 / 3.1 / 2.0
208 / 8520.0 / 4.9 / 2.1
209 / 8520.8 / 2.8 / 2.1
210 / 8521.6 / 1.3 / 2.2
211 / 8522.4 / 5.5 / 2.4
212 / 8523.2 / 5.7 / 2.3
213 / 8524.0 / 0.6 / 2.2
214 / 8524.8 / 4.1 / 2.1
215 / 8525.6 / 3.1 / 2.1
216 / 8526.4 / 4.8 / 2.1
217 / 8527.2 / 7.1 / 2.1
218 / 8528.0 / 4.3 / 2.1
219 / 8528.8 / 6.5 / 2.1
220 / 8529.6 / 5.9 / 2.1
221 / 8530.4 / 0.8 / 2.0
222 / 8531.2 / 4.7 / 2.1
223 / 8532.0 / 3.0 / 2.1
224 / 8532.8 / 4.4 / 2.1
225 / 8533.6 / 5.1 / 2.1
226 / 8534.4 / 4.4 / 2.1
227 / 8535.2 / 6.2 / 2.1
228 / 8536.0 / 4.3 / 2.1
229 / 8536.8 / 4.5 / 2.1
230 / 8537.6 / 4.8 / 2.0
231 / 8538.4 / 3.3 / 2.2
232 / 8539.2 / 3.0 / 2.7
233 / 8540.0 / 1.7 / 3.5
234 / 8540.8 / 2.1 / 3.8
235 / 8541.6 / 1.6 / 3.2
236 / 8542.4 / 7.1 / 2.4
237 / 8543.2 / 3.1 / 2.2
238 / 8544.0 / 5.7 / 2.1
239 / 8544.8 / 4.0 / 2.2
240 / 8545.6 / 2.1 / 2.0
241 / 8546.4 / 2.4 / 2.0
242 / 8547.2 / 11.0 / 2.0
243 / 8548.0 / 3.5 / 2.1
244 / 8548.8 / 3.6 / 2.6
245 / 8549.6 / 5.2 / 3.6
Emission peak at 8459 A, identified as Hgamma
